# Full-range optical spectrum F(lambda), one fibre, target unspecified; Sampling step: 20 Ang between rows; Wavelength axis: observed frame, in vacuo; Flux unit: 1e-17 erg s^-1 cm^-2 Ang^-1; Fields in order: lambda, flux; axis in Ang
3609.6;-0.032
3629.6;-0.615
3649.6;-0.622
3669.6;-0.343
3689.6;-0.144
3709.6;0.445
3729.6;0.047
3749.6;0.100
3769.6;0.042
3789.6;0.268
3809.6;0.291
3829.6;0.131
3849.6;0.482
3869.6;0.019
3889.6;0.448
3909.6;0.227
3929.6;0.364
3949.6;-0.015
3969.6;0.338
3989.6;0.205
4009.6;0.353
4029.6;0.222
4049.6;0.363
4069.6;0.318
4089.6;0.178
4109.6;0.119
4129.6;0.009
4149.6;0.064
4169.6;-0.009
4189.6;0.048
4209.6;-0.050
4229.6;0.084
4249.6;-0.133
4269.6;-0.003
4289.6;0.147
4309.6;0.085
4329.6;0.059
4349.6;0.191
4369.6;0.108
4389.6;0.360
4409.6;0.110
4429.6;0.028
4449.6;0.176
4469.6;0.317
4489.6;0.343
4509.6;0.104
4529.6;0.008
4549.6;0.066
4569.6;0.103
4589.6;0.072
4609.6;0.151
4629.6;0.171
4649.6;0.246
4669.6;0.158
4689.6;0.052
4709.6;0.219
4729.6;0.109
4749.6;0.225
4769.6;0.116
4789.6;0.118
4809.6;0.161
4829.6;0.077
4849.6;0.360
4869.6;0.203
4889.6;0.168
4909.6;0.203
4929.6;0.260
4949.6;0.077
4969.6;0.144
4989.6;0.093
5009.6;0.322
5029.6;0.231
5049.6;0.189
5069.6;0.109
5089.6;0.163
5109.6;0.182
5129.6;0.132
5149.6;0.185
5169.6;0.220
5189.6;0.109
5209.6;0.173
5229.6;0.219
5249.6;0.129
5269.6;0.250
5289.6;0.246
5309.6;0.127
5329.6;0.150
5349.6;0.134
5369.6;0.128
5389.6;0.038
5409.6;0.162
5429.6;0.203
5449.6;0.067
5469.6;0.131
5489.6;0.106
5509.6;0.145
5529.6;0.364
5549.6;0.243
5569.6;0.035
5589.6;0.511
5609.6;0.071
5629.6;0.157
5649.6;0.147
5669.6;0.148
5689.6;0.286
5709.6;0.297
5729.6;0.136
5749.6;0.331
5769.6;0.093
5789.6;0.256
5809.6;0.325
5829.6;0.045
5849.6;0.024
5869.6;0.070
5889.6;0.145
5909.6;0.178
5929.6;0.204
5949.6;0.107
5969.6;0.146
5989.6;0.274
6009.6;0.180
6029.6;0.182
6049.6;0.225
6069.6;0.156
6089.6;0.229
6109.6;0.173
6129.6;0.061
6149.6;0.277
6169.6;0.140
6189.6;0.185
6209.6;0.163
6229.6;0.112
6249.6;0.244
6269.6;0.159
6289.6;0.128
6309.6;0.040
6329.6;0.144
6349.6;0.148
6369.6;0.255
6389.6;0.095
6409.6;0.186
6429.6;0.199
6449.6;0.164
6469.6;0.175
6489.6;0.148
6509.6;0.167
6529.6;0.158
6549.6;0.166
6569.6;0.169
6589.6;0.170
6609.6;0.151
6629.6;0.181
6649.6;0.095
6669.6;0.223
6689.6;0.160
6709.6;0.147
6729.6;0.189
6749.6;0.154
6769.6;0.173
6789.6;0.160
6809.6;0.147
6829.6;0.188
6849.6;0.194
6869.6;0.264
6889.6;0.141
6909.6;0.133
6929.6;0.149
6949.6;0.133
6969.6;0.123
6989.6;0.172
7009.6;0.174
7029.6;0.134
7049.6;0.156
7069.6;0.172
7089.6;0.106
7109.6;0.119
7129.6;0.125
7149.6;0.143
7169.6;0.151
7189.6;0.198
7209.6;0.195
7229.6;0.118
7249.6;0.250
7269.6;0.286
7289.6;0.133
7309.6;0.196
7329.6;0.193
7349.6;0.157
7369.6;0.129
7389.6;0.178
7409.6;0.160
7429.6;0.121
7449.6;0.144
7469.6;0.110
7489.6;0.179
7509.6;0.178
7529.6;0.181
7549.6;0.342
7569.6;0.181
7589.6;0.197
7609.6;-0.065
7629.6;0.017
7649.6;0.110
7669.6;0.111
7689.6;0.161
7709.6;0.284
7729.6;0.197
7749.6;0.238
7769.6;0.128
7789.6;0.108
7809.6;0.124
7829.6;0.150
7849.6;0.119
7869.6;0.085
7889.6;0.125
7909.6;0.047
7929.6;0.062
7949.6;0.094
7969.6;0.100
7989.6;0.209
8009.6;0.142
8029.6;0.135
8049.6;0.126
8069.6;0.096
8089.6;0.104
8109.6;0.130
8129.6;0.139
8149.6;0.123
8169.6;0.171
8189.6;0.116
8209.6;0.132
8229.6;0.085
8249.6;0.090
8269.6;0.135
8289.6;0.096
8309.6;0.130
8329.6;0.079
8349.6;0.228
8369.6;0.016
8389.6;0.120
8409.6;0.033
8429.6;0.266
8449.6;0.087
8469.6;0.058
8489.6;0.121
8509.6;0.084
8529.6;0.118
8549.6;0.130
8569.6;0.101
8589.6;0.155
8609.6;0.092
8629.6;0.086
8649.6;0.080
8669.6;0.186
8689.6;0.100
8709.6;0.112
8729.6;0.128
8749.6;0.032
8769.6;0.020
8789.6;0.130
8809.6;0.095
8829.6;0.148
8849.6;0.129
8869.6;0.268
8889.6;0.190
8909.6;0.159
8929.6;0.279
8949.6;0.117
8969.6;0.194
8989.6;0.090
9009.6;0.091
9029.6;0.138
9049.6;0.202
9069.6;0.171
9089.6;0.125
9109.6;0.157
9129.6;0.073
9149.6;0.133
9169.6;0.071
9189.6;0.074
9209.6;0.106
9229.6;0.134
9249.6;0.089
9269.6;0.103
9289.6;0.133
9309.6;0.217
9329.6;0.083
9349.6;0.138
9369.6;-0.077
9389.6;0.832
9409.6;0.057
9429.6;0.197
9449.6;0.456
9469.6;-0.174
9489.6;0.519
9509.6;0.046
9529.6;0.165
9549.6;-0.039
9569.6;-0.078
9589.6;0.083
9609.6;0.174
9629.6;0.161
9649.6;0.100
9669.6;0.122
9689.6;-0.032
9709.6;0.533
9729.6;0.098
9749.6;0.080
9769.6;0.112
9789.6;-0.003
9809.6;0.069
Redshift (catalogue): 0.149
